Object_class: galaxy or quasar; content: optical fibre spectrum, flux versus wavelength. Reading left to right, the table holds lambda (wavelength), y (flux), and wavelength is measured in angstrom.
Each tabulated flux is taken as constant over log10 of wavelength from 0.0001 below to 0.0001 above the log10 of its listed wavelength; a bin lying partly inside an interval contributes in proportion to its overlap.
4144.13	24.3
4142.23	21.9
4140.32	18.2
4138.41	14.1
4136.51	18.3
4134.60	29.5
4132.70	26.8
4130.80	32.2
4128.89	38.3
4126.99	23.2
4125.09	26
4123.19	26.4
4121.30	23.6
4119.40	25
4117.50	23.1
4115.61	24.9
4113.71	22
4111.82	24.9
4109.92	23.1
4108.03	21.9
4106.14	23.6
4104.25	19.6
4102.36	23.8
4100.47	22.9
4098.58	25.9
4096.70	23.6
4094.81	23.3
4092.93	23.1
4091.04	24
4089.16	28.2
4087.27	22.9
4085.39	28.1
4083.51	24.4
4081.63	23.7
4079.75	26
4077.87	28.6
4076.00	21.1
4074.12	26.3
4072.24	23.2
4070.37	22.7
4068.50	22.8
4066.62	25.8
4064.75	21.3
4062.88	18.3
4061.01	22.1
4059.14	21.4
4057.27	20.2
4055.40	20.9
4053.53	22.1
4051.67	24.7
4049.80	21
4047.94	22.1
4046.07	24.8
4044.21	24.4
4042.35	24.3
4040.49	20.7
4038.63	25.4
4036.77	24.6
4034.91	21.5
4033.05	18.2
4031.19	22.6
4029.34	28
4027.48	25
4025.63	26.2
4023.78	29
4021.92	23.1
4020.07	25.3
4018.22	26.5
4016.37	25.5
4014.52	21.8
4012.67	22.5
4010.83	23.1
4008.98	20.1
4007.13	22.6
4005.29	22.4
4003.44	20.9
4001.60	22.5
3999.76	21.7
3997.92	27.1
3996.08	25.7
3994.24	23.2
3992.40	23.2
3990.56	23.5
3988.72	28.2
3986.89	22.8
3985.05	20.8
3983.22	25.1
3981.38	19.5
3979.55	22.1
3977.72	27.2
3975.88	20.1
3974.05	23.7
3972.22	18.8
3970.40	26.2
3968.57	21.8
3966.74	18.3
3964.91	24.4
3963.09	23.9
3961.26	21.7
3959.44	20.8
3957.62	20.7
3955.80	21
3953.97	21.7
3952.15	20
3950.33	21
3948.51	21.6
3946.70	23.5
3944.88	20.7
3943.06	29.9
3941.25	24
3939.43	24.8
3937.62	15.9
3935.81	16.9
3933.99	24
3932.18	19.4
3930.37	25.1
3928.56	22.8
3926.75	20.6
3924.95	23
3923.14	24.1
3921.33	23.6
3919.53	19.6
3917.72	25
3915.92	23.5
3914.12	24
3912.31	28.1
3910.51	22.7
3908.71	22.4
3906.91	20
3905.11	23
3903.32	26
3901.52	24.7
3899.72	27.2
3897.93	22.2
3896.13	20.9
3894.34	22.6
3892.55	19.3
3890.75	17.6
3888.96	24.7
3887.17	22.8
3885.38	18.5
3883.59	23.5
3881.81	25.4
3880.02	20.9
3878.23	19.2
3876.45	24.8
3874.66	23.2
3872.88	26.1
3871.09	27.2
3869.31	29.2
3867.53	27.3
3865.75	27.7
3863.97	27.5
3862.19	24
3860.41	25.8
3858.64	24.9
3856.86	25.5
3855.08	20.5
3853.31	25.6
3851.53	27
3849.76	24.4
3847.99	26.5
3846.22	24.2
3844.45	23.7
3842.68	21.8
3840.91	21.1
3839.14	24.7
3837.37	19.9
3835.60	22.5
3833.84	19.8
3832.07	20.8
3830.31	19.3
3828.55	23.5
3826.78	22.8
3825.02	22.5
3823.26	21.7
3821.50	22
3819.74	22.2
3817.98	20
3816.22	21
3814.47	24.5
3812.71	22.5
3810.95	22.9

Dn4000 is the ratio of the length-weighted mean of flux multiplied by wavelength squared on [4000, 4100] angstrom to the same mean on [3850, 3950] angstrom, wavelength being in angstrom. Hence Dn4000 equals 1.08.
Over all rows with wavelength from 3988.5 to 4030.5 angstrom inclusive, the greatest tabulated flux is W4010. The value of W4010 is 29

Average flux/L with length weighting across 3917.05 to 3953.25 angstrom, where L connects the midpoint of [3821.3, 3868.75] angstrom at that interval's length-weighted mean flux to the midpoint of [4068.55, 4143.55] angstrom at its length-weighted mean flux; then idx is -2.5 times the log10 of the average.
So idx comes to 0.08 mag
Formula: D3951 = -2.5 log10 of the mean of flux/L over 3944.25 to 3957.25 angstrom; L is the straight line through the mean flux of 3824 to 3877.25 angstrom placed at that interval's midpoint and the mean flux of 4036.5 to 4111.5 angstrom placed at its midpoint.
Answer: 0.12 mag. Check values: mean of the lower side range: 24.1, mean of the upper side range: 23.4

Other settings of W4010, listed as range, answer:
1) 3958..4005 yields 28.2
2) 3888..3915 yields 28.1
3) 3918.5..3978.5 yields 29.9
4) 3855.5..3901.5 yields 29.2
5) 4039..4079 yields 28.6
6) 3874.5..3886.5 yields 25.4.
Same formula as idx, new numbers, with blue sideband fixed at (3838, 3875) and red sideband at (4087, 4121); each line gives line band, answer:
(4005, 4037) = 0.017 mag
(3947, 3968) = 0.146 mag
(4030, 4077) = 0.066 mag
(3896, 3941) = 0.089 mag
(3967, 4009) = 0.062 mag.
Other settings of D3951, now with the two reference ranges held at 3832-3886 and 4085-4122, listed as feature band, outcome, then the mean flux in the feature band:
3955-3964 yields 0.11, 21.6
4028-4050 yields 0.03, 23.2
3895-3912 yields 0.03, 23.4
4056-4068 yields 0.11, 21.5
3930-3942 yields 0.13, 21.2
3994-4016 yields 0.05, 22.9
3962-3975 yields 0.07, 22.4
